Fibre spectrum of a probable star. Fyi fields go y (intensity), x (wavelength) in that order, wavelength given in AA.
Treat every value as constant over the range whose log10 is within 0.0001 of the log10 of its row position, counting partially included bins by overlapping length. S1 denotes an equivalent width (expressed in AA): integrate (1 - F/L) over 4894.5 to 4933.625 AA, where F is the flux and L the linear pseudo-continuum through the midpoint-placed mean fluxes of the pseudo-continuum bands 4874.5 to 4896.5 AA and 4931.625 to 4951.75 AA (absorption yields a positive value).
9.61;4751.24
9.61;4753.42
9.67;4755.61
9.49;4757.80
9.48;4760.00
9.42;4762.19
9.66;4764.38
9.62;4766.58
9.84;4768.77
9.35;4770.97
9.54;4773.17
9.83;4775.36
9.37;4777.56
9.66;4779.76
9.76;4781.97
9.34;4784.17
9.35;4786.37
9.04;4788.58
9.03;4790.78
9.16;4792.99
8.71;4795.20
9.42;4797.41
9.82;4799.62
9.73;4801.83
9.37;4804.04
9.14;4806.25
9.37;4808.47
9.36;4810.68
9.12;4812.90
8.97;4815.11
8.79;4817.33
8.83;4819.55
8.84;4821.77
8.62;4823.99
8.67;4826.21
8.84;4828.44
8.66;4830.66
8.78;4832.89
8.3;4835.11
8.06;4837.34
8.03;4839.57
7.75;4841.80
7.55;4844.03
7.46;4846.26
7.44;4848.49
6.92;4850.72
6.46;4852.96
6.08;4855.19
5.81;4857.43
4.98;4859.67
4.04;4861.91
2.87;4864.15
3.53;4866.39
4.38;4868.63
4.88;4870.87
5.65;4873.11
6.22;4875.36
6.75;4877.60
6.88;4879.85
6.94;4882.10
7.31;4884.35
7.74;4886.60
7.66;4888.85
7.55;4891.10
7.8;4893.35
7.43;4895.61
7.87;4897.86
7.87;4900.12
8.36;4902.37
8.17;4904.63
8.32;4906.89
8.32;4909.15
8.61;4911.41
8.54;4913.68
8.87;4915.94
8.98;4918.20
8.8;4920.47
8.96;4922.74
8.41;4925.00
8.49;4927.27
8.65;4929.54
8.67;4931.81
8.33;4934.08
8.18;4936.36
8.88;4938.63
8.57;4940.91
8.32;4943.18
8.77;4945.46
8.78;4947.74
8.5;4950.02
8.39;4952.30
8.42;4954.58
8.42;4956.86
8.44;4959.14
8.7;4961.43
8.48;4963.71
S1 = -2.6 AA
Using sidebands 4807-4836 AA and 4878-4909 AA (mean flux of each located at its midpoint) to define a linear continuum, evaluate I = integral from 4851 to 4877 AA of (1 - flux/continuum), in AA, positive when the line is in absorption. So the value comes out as 9.8 AA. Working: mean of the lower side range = 8.87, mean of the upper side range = 7.68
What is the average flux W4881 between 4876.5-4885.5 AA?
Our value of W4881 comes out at 6.97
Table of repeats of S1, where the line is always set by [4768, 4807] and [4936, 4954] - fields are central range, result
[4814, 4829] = 0.7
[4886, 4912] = 2.5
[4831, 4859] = 5.3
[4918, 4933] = 0.0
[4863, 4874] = 5.8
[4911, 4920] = 0.0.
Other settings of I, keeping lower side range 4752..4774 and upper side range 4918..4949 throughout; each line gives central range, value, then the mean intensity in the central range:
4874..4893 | 3.7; 7.14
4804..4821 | 0.4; 9.1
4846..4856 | 2.5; 6.85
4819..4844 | 2.0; 8.44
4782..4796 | 0.4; 9.16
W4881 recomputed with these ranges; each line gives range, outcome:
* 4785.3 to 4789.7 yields 9.19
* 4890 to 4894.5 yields 7.67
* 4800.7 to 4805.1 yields 9.56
